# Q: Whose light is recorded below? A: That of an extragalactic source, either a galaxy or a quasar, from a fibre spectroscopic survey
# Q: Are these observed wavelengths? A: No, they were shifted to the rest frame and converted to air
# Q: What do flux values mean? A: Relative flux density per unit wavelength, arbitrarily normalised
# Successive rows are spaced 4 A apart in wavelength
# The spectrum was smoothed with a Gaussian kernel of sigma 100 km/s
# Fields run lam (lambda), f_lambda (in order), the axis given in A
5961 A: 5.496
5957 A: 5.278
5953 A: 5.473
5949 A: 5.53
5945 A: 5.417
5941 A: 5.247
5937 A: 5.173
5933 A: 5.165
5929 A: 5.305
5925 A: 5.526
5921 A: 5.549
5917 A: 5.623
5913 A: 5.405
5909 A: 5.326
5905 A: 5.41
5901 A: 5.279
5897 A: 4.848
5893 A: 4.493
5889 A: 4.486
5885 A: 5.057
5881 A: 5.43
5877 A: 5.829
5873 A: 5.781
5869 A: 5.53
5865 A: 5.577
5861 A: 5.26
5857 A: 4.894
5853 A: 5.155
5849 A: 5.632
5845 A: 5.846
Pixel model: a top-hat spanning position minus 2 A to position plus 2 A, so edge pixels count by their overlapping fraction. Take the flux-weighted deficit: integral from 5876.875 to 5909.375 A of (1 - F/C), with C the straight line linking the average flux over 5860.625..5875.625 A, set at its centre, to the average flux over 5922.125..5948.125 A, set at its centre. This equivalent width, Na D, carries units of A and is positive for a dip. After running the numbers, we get 2.4 A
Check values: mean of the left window 5.58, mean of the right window 5.32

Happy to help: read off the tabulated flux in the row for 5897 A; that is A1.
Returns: 4.848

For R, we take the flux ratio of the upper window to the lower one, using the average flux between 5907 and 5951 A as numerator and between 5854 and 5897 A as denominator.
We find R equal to 1.03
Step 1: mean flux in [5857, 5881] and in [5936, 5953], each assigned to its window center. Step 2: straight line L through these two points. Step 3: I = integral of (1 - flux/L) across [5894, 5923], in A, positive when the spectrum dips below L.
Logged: 0.6 A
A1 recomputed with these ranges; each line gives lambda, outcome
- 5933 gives 5.165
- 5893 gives 4.493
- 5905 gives 5.41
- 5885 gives 5.057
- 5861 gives 5.26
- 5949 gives 5.53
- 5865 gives 5.577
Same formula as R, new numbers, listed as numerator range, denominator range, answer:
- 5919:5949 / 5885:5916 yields 1.06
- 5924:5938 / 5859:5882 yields 0.95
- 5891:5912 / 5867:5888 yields 0.93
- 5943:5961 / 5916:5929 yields 0.98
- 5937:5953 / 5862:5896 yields 1.02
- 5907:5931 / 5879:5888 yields 1.06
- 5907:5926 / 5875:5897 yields 1.09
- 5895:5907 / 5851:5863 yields 1.01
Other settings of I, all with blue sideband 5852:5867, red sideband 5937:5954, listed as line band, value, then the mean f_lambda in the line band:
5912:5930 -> -0.5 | 5.5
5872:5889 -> -0.4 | 5.39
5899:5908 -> -0.1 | 5.34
